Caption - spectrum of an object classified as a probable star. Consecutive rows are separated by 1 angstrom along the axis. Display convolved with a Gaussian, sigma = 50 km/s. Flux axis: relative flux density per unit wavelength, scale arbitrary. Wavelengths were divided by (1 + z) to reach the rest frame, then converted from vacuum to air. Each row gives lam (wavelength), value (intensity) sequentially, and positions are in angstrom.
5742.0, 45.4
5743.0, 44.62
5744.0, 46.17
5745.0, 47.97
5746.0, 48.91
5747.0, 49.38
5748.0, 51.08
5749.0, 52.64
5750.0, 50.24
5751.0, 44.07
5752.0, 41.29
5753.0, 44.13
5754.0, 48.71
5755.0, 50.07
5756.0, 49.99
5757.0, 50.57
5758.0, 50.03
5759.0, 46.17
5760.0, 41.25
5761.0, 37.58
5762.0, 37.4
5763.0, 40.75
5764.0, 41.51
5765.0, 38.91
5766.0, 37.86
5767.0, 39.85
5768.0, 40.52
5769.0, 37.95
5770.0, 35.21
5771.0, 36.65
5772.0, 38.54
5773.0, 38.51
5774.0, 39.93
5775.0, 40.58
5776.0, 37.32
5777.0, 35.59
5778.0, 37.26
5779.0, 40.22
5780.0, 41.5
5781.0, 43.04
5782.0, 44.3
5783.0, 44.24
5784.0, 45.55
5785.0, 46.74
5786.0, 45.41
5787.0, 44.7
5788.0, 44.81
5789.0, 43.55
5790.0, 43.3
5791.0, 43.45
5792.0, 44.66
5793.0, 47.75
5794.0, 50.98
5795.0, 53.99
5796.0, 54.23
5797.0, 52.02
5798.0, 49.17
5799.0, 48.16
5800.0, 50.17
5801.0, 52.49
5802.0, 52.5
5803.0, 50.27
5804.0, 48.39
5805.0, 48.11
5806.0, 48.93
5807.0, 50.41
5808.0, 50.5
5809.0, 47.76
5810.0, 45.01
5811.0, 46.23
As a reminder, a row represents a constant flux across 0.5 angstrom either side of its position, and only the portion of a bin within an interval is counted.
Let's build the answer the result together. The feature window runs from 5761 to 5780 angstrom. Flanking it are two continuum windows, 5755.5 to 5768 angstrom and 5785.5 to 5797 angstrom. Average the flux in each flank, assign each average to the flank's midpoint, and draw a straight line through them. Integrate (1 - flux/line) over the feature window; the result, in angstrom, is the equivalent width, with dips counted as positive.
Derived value 2.3 angstrom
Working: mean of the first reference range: 42.6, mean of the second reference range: 47.2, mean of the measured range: 38.6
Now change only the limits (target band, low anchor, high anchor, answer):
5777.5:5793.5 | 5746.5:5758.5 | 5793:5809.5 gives 1.9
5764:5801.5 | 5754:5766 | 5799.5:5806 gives 3.1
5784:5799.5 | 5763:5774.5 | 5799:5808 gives -0.4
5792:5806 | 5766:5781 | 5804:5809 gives -1.1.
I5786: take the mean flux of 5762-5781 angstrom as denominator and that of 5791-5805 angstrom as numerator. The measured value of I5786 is 1.29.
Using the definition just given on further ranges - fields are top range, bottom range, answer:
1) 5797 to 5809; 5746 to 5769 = 1.12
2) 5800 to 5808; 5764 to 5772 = 1.31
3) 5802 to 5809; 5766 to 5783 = 1.26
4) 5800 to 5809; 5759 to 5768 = 1.26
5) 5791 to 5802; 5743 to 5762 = 1.07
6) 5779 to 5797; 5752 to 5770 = 1.07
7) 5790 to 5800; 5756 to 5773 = 1.20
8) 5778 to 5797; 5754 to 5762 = 0.99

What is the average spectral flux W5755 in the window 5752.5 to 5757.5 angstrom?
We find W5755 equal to 48.7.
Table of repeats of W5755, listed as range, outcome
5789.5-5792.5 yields 43.8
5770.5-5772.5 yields 37.6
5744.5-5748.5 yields 49.3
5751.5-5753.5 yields 42.7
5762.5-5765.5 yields 40.4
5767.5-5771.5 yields 37.6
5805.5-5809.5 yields 49.4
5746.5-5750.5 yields 50.8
